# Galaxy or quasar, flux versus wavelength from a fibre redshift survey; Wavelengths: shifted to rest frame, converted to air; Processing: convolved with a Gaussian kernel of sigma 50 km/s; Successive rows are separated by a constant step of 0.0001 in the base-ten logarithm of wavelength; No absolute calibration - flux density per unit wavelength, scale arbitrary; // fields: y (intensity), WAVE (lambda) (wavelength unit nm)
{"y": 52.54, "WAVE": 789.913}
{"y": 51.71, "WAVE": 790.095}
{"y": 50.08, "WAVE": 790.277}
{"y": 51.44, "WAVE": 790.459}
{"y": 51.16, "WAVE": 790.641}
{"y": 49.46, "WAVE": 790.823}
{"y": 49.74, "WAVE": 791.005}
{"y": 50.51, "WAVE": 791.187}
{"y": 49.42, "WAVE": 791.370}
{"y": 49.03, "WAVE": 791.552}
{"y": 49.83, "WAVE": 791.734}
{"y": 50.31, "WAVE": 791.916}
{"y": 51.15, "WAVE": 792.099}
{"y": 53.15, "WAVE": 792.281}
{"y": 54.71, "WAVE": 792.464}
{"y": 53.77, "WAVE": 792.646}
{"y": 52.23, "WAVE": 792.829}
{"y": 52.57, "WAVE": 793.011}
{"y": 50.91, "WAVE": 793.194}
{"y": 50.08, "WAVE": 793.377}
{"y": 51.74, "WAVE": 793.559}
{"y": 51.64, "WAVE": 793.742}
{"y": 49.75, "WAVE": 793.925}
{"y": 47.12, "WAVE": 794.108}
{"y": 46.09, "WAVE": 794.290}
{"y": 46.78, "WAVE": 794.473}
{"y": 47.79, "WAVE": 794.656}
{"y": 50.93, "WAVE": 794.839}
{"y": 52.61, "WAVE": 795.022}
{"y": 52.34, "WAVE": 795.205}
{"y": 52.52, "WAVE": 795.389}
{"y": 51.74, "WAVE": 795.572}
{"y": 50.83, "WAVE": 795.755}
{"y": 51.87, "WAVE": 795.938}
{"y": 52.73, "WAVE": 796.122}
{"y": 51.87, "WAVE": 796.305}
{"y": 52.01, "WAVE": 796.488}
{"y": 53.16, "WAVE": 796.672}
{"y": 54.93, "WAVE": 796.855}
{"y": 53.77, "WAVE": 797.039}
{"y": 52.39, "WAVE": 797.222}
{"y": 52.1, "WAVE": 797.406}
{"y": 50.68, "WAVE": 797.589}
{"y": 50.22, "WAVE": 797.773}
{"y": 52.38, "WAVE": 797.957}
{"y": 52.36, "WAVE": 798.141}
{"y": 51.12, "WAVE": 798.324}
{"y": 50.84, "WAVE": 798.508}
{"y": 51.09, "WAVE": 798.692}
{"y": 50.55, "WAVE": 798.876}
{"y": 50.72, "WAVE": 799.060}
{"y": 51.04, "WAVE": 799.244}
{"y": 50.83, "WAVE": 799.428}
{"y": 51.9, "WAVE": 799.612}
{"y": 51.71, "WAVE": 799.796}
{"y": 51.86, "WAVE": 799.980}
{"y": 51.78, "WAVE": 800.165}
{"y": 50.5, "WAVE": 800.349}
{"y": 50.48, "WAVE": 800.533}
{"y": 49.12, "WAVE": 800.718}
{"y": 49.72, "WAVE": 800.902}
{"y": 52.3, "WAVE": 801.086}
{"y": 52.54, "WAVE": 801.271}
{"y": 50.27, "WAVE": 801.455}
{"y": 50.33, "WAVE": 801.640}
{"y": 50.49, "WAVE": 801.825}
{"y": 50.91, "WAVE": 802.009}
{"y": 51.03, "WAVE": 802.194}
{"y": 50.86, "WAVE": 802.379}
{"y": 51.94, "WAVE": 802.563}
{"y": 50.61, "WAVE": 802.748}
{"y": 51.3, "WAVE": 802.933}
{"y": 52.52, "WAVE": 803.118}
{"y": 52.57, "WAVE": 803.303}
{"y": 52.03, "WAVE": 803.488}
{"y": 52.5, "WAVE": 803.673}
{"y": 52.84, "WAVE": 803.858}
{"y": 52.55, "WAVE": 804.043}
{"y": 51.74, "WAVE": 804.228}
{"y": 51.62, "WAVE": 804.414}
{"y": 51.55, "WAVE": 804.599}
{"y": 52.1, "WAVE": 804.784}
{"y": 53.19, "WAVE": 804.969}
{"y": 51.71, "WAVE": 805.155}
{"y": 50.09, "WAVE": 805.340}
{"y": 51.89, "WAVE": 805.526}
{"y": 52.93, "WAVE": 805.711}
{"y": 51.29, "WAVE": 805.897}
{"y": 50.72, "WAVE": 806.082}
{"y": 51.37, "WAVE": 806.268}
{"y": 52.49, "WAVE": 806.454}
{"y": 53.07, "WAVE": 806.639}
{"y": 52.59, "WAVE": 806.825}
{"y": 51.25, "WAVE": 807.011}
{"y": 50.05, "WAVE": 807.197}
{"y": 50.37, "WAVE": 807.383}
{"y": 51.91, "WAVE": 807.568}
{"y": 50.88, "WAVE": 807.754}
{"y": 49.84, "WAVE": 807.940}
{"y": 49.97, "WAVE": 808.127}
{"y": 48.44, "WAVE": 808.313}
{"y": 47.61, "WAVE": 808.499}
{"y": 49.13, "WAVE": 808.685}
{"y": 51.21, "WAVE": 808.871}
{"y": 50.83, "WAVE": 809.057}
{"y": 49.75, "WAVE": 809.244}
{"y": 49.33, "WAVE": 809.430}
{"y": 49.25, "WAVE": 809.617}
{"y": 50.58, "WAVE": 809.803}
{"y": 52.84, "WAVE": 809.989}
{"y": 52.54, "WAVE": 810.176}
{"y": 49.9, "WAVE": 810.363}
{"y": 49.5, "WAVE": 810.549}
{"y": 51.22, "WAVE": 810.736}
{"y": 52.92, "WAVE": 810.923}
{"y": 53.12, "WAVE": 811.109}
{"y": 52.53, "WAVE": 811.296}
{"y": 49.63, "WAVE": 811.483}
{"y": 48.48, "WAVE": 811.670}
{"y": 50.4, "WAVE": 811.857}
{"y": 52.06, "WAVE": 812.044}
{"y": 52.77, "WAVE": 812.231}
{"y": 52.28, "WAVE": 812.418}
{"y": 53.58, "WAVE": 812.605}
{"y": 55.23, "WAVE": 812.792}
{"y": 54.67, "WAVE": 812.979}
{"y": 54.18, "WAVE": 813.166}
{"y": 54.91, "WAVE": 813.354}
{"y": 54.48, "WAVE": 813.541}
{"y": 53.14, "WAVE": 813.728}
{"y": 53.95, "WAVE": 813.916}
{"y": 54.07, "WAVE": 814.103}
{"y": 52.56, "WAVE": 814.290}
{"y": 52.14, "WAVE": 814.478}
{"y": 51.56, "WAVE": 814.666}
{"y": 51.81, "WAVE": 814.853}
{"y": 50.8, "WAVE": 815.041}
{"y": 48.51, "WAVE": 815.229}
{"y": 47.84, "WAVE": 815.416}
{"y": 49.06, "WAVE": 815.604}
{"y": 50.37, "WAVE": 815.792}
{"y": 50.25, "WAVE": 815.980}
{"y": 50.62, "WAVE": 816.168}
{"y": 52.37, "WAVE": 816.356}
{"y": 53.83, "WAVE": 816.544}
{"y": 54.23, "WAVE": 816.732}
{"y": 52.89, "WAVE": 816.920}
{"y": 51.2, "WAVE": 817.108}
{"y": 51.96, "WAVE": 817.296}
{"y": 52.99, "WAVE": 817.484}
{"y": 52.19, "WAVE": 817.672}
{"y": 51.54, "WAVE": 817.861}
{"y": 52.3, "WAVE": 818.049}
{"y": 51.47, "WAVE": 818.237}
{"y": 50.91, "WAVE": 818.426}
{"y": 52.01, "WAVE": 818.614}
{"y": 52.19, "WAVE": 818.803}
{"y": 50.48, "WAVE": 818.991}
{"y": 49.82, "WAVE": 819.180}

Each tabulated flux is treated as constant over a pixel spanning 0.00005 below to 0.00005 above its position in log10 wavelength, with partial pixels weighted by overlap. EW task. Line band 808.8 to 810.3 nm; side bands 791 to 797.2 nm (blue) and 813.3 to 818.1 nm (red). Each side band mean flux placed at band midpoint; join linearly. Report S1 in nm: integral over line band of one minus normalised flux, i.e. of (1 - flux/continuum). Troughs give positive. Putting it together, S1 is 0.03 nm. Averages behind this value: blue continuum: 51.2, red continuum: 52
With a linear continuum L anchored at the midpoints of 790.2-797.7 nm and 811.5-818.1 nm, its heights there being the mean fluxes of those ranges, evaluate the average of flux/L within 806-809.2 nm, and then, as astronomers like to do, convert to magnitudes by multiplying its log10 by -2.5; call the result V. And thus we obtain 0.024 mag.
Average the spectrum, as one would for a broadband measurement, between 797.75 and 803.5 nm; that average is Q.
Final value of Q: 51.2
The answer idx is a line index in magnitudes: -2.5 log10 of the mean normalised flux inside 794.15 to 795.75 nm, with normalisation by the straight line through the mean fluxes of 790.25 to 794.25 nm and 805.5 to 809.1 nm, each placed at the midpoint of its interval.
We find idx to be 0.017 mag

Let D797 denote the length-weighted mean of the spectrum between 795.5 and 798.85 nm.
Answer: 52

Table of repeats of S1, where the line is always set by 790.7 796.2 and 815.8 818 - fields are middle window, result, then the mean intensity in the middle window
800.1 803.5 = 0.01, 51.1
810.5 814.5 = -0.06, 52.7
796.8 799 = -0.03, 51.8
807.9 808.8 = 0.05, 49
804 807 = -0.03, 51.9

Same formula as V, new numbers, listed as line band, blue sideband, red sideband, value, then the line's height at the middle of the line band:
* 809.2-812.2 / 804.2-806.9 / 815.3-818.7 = 0.02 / 51.7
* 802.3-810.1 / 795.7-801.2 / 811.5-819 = 0.01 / 51.8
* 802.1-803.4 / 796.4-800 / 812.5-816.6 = 0.01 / 51.9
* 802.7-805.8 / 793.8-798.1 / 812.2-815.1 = 0.00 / 52.2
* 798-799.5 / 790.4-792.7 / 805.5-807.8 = 0.00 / 51.3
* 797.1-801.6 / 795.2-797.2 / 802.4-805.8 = 0.02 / 52.3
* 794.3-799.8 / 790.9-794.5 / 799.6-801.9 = -0.01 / 50.8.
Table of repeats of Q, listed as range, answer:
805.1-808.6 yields 51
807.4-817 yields 51.5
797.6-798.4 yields 51.4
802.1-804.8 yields 51.8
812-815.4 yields 52.8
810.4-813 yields 51.9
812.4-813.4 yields 54.2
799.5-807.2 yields 51.5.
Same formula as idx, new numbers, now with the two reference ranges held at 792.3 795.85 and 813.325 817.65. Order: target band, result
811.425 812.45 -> 0.019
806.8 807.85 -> 0.009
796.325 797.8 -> -0.030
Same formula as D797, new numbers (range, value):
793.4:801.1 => 51.1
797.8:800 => 51.3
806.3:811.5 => 50.8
